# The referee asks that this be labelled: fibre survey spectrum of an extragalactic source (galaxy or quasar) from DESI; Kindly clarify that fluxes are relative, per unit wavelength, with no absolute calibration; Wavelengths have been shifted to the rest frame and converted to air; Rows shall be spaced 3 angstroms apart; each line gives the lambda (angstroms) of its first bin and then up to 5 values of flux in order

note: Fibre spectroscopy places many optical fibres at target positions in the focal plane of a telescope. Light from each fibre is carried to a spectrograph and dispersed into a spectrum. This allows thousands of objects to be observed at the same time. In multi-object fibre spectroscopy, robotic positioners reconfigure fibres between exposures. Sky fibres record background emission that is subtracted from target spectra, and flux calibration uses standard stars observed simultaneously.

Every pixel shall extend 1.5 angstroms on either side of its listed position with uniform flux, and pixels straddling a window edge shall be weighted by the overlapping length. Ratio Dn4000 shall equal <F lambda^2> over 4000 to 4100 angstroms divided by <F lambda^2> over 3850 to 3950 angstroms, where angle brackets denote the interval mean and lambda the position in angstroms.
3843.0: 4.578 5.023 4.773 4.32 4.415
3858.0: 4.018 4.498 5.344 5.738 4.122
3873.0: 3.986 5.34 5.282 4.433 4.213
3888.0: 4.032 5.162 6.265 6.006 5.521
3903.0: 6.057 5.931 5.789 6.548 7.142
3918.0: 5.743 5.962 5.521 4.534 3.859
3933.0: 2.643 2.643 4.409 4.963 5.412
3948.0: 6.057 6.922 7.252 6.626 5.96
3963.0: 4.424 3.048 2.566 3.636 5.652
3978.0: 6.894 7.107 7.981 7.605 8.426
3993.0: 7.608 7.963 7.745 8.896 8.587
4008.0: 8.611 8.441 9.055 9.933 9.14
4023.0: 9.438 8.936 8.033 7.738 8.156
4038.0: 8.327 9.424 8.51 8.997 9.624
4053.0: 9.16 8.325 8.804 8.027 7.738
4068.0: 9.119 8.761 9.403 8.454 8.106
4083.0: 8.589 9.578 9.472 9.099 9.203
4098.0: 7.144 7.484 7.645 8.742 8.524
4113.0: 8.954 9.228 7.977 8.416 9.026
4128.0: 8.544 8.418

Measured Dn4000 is 1.9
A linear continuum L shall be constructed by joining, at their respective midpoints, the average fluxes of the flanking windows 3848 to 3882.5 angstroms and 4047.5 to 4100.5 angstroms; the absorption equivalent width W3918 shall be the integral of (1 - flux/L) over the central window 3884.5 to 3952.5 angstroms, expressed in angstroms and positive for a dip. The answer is 4.7 angstroms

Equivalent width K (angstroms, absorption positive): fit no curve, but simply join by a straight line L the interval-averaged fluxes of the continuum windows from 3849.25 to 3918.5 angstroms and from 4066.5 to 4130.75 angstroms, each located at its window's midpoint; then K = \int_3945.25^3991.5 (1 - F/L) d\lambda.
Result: 4.0 angstroms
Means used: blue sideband 5.2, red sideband 8.64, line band 5.99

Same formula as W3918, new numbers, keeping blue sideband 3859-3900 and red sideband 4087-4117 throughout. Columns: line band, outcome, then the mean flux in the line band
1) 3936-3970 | 5.4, 5.16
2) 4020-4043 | -3.7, 8.61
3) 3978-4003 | -4.0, 7.84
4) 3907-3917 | -1.7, 6.43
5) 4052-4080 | -2.2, 8.61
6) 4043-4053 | -1.8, 9.09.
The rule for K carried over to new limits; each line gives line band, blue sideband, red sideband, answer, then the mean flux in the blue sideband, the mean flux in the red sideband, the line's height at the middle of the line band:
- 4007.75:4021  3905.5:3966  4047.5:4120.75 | -3.70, 5.35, 8.64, 7.09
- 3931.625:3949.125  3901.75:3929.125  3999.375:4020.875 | 6.20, 5.87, 8.88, 6.66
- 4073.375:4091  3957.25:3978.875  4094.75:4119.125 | -2.92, 4.65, 8.3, 7.65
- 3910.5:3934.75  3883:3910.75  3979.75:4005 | 3.39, 5.43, 7.96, 6.12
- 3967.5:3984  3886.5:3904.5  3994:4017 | 4.98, 5.51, 8.55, 7.73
